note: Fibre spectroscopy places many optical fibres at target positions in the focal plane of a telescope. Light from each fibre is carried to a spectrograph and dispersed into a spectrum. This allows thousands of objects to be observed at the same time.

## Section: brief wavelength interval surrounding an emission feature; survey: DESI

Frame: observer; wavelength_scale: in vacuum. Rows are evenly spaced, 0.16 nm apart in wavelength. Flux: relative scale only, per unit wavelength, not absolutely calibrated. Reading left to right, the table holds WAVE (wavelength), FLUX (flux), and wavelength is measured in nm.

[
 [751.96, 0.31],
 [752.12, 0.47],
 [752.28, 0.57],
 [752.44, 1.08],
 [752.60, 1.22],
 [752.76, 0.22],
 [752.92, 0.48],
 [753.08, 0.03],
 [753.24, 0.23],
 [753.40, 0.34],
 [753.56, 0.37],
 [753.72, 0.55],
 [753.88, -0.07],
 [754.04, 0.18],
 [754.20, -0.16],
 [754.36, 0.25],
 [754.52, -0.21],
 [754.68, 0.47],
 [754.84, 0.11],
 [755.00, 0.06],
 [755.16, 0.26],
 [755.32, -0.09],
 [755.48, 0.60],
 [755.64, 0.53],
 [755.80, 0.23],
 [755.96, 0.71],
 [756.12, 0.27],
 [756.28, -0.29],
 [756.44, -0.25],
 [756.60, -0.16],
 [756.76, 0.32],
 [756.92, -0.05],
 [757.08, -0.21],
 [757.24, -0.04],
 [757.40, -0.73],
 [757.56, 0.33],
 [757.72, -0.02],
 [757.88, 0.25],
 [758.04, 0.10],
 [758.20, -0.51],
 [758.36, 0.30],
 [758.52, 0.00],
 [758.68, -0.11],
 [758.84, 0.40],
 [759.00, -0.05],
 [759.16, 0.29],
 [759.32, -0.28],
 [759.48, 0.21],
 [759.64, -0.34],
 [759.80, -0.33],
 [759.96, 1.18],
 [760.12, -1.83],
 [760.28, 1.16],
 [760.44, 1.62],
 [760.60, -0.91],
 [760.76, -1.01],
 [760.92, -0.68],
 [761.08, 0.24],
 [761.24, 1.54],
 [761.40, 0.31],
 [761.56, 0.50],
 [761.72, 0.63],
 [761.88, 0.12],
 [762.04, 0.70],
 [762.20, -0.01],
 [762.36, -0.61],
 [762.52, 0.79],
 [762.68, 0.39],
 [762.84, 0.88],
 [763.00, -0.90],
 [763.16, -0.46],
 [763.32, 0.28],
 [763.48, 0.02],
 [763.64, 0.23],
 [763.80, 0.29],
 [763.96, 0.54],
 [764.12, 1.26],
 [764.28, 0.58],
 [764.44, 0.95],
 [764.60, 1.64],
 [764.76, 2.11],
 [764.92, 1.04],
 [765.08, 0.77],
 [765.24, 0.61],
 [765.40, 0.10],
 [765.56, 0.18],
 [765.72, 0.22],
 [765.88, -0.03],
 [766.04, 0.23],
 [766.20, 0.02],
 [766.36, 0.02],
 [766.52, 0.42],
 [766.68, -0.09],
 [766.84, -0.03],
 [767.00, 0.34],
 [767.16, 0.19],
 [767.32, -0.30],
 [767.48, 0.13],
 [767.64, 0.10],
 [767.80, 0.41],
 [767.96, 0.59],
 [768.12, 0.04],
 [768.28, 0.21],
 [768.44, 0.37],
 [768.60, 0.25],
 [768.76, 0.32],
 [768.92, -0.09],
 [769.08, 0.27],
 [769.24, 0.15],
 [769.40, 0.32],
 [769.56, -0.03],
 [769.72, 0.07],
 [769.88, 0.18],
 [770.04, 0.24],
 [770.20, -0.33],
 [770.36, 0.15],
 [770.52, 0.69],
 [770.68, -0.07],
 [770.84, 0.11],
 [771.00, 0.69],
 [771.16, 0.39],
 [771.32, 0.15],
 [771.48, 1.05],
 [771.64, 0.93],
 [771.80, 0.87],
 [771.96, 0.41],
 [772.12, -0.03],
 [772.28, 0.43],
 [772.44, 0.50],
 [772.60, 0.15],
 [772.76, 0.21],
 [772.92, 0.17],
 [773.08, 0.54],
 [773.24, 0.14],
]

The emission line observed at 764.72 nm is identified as [O II]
